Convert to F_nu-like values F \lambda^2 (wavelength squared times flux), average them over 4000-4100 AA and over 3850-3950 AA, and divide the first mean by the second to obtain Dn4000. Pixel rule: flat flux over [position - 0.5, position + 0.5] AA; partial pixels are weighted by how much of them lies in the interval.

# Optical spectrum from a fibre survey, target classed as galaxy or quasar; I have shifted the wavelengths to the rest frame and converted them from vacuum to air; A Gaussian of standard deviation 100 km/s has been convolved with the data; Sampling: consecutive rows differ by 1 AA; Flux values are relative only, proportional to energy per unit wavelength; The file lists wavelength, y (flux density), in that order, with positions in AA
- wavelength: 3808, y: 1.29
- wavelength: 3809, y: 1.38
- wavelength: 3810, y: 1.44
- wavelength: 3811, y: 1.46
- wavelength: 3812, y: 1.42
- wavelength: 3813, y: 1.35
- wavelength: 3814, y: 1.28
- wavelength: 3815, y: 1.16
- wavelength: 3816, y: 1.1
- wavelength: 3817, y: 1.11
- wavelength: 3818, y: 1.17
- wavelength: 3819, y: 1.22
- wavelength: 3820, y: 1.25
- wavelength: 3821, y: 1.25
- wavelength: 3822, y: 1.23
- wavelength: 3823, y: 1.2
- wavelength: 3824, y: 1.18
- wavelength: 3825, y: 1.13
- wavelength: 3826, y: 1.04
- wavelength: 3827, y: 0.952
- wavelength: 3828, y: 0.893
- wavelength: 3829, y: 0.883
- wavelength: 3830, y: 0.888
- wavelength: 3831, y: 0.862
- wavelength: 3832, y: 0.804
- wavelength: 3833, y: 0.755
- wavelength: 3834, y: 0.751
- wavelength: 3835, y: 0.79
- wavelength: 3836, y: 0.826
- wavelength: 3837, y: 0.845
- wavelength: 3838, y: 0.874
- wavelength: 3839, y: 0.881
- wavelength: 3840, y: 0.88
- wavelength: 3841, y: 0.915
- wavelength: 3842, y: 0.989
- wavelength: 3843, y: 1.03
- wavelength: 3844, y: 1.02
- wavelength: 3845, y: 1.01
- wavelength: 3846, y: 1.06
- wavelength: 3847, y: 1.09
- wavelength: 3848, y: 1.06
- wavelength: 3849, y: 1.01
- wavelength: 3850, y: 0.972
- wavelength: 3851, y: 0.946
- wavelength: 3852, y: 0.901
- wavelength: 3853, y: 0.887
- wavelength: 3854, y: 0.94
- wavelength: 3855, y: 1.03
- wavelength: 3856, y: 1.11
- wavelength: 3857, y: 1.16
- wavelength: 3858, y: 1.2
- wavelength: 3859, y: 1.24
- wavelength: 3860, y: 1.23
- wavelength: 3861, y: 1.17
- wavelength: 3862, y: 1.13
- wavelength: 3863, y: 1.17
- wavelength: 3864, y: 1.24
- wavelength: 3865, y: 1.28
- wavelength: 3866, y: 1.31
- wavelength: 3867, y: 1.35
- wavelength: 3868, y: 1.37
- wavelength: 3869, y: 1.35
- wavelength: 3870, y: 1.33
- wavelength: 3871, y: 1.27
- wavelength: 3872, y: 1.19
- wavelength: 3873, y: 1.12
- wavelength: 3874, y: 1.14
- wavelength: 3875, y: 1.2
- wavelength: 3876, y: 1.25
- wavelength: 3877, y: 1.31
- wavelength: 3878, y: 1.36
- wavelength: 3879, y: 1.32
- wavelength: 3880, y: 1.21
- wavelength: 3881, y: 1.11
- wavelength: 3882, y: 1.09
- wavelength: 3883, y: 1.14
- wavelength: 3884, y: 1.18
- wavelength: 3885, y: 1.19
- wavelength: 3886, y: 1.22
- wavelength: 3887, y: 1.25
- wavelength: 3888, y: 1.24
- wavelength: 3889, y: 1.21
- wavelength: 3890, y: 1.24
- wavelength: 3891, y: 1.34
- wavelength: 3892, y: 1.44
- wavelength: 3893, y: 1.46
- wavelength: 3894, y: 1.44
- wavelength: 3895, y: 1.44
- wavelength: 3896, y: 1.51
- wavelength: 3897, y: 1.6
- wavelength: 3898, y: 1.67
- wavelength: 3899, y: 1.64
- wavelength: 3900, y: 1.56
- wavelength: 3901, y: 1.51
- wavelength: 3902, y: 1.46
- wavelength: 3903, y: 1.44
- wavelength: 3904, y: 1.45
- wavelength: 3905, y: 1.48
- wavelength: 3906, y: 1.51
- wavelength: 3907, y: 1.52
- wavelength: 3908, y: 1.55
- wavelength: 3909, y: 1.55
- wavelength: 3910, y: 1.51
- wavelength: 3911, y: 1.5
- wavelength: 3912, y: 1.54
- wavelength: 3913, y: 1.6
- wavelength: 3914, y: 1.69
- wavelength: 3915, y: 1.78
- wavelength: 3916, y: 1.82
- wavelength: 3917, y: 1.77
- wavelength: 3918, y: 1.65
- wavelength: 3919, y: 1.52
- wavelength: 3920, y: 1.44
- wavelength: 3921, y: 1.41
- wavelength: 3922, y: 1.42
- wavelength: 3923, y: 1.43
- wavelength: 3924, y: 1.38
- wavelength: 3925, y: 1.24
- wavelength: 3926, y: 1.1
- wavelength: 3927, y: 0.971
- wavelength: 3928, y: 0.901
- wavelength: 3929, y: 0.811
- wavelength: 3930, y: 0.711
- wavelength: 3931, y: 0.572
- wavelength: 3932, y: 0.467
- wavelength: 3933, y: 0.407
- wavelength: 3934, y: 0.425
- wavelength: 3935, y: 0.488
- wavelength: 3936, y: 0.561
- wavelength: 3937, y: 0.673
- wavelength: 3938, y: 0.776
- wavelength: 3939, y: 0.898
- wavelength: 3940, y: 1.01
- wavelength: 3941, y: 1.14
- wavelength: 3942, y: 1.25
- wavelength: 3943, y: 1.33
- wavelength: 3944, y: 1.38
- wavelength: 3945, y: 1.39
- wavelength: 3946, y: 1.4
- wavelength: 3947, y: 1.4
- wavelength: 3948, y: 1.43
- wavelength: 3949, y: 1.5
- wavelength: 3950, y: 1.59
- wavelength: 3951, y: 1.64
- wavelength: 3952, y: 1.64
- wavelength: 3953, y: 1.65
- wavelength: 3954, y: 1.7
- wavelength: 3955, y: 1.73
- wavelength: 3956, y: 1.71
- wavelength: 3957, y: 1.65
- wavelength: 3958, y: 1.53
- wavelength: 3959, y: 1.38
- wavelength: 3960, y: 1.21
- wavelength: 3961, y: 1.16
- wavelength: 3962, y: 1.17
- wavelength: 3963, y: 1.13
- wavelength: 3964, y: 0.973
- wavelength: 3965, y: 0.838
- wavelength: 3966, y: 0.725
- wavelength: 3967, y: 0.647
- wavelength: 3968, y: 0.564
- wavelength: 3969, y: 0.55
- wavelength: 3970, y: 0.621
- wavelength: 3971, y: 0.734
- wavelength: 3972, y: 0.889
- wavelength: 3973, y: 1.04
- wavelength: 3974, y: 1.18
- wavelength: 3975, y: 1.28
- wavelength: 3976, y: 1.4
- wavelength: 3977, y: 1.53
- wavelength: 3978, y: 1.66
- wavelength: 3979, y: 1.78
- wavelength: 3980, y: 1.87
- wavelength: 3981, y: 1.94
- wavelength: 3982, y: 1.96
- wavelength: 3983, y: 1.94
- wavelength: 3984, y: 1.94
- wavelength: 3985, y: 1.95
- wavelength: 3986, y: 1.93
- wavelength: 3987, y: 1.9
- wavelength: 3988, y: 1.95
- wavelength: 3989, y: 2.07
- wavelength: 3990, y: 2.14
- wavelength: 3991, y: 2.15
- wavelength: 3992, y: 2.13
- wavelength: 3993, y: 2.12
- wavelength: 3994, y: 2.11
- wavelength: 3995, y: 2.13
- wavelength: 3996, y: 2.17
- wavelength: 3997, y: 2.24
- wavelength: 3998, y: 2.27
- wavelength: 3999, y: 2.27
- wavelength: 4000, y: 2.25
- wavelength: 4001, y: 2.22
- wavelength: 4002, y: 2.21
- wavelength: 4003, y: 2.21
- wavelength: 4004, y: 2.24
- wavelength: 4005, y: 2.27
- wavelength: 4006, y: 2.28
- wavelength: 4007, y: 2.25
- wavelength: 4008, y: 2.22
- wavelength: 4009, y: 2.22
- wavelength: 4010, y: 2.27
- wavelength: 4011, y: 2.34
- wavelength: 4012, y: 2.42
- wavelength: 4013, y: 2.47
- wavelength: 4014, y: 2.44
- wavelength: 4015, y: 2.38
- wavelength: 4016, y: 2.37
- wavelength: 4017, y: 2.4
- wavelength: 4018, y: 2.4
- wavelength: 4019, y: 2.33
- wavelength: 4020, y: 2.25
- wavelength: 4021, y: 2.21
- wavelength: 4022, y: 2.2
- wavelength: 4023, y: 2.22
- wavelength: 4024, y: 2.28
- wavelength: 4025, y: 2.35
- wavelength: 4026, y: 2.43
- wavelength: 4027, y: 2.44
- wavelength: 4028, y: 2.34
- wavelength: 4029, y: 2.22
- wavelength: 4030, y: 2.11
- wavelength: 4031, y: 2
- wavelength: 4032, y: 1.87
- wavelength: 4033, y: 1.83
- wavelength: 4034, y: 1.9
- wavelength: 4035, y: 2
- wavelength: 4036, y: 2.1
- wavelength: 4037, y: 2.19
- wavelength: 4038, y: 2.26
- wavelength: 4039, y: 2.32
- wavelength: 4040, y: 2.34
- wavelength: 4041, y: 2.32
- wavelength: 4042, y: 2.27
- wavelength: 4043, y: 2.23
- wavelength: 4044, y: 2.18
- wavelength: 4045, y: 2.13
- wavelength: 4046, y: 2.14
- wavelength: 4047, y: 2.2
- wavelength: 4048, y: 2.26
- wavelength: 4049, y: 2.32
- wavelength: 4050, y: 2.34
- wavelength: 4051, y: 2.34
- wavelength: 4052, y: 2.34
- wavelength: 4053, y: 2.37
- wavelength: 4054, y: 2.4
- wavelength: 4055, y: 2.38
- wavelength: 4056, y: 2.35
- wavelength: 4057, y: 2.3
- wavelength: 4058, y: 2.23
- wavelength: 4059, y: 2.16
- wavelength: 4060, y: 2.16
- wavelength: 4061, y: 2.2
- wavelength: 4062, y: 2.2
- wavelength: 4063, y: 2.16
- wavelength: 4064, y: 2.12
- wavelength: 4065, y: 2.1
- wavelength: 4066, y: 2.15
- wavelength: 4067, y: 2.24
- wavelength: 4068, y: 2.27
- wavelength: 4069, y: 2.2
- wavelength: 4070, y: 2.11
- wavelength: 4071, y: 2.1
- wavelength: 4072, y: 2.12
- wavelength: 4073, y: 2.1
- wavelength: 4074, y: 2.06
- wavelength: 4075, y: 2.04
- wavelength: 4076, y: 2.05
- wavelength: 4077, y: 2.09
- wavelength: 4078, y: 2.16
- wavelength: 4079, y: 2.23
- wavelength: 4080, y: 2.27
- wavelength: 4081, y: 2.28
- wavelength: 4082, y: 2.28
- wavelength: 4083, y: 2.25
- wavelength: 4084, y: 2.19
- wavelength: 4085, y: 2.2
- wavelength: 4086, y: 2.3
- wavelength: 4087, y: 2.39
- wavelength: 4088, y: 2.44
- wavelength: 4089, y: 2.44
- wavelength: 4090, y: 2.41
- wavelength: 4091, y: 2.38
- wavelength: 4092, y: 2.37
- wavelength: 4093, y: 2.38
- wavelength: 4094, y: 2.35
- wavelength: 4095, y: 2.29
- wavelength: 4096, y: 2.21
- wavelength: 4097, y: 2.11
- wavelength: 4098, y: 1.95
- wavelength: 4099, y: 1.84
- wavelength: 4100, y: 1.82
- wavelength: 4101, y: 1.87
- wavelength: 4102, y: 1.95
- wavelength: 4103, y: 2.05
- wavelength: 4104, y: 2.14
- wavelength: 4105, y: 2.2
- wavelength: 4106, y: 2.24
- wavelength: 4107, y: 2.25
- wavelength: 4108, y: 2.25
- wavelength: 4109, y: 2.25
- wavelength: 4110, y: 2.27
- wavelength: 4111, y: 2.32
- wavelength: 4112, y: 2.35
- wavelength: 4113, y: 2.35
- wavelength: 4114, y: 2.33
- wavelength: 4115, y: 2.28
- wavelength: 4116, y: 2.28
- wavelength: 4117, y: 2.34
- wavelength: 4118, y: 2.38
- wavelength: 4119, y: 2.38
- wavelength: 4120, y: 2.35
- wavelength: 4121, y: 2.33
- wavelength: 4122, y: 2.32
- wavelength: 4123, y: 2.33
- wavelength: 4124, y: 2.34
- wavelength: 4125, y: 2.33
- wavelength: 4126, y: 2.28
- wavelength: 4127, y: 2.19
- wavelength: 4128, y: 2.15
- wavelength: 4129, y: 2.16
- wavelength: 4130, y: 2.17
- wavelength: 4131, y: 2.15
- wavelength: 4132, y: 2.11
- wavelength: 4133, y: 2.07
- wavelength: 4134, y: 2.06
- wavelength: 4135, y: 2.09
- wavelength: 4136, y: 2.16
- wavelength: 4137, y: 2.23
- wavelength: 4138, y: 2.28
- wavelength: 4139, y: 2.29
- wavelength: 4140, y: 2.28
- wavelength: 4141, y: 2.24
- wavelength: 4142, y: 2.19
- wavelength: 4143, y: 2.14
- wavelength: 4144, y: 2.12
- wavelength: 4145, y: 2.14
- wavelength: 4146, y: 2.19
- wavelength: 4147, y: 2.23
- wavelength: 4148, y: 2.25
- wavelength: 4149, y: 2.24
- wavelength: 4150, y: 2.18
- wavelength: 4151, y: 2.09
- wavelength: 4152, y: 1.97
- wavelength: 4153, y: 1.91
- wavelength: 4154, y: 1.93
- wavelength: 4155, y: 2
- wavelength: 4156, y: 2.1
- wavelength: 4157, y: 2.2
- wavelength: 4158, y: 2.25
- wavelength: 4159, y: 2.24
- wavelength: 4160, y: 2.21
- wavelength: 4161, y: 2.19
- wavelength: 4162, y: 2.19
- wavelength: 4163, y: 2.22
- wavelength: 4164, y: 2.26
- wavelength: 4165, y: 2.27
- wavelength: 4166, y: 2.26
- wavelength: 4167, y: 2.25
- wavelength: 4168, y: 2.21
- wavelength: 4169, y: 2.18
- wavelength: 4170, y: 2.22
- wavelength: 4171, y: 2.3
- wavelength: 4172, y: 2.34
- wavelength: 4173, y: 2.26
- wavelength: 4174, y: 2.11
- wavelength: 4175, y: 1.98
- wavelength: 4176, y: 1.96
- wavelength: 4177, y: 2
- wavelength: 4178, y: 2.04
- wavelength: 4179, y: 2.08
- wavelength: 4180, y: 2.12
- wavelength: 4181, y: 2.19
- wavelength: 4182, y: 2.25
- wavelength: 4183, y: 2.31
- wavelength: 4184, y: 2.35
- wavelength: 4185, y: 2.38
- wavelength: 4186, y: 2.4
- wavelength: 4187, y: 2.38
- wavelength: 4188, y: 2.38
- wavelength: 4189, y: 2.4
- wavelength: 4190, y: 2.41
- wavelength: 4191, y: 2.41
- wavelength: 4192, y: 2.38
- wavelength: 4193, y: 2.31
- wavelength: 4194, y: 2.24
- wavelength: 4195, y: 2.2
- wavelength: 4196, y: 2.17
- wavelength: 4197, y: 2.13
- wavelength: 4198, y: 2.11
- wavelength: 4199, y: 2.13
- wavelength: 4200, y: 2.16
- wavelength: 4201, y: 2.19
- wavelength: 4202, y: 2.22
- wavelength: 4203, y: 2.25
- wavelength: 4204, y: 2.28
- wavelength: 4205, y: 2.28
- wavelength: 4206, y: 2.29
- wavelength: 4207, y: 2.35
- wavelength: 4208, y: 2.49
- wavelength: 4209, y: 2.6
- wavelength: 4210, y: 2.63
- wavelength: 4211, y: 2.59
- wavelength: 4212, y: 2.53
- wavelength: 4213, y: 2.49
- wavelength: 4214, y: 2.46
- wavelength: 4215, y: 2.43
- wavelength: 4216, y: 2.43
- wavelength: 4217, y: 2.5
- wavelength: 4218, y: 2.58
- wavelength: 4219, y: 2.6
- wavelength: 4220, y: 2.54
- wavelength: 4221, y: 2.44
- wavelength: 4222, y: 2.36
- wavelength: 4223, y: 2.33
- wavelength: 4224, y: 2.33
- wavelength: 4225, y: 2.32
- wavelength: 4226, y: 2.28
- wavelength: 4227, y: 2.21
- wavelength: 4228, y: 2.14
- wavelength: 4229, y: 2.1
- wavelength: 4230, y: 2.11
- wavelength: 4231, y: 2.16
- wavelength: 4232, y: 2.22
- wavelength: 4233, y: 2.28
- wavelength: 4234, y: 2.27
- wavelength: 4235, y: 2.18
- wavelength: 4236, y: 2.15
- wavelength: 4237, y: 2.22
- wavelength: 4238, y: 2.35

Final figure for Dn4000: 1.9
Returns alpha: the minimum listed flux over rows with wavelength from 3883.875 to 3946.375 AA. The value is 0.407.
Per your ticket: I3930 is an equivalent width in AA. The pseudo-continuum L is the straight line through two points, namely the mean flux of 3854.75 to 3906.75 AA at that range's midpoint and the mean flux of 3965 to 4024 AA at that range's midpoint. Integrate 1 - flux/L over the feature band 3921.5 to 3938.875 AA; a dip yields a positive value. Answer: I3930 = 7.96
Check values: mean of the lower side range 1.31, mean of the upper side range 1.91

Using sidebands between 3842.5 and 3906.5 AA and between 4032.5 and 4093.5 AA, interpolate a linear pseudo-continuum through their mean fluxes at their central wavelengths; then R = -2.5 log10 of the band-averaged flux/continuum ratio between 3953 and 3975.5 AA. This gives 0.453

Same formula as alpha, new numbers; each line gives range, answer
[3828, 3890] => 0.751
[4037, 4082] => 2.04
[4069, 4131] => 1.82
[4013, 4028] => 2.2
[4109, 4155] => 1.91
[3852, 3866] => 0.887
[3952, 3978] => 0.55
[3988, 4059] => 1.83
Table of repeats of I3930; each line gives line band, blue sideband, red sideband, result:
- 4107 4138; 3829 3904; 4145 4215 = -3.16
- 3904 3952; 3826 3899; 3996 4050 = 9.75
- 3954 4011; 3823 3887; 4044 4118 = 1.34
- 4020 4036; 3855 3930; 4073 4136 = -2.18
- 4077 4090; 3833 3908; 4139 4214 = -2.43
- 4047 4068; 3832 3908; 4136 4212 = -4.82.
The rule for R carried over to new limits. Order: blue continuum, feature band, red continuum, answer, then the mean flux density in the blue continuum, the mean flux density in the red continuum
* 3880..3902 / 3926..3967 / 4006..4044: 0.47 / 1.36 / 2.25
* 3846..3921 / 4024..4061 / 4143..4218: -0.22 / 1.32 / 2.25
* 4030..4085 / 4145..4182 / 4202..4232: 0.08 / 2.19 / 2.38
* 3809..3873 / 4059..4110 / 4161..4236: -0.15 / 1.1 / 2.29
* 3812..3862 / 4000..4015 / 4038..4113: -0.21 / 1.04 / 2.22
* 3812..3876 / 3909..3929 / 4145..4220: -0.08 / 1.08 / 2.26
